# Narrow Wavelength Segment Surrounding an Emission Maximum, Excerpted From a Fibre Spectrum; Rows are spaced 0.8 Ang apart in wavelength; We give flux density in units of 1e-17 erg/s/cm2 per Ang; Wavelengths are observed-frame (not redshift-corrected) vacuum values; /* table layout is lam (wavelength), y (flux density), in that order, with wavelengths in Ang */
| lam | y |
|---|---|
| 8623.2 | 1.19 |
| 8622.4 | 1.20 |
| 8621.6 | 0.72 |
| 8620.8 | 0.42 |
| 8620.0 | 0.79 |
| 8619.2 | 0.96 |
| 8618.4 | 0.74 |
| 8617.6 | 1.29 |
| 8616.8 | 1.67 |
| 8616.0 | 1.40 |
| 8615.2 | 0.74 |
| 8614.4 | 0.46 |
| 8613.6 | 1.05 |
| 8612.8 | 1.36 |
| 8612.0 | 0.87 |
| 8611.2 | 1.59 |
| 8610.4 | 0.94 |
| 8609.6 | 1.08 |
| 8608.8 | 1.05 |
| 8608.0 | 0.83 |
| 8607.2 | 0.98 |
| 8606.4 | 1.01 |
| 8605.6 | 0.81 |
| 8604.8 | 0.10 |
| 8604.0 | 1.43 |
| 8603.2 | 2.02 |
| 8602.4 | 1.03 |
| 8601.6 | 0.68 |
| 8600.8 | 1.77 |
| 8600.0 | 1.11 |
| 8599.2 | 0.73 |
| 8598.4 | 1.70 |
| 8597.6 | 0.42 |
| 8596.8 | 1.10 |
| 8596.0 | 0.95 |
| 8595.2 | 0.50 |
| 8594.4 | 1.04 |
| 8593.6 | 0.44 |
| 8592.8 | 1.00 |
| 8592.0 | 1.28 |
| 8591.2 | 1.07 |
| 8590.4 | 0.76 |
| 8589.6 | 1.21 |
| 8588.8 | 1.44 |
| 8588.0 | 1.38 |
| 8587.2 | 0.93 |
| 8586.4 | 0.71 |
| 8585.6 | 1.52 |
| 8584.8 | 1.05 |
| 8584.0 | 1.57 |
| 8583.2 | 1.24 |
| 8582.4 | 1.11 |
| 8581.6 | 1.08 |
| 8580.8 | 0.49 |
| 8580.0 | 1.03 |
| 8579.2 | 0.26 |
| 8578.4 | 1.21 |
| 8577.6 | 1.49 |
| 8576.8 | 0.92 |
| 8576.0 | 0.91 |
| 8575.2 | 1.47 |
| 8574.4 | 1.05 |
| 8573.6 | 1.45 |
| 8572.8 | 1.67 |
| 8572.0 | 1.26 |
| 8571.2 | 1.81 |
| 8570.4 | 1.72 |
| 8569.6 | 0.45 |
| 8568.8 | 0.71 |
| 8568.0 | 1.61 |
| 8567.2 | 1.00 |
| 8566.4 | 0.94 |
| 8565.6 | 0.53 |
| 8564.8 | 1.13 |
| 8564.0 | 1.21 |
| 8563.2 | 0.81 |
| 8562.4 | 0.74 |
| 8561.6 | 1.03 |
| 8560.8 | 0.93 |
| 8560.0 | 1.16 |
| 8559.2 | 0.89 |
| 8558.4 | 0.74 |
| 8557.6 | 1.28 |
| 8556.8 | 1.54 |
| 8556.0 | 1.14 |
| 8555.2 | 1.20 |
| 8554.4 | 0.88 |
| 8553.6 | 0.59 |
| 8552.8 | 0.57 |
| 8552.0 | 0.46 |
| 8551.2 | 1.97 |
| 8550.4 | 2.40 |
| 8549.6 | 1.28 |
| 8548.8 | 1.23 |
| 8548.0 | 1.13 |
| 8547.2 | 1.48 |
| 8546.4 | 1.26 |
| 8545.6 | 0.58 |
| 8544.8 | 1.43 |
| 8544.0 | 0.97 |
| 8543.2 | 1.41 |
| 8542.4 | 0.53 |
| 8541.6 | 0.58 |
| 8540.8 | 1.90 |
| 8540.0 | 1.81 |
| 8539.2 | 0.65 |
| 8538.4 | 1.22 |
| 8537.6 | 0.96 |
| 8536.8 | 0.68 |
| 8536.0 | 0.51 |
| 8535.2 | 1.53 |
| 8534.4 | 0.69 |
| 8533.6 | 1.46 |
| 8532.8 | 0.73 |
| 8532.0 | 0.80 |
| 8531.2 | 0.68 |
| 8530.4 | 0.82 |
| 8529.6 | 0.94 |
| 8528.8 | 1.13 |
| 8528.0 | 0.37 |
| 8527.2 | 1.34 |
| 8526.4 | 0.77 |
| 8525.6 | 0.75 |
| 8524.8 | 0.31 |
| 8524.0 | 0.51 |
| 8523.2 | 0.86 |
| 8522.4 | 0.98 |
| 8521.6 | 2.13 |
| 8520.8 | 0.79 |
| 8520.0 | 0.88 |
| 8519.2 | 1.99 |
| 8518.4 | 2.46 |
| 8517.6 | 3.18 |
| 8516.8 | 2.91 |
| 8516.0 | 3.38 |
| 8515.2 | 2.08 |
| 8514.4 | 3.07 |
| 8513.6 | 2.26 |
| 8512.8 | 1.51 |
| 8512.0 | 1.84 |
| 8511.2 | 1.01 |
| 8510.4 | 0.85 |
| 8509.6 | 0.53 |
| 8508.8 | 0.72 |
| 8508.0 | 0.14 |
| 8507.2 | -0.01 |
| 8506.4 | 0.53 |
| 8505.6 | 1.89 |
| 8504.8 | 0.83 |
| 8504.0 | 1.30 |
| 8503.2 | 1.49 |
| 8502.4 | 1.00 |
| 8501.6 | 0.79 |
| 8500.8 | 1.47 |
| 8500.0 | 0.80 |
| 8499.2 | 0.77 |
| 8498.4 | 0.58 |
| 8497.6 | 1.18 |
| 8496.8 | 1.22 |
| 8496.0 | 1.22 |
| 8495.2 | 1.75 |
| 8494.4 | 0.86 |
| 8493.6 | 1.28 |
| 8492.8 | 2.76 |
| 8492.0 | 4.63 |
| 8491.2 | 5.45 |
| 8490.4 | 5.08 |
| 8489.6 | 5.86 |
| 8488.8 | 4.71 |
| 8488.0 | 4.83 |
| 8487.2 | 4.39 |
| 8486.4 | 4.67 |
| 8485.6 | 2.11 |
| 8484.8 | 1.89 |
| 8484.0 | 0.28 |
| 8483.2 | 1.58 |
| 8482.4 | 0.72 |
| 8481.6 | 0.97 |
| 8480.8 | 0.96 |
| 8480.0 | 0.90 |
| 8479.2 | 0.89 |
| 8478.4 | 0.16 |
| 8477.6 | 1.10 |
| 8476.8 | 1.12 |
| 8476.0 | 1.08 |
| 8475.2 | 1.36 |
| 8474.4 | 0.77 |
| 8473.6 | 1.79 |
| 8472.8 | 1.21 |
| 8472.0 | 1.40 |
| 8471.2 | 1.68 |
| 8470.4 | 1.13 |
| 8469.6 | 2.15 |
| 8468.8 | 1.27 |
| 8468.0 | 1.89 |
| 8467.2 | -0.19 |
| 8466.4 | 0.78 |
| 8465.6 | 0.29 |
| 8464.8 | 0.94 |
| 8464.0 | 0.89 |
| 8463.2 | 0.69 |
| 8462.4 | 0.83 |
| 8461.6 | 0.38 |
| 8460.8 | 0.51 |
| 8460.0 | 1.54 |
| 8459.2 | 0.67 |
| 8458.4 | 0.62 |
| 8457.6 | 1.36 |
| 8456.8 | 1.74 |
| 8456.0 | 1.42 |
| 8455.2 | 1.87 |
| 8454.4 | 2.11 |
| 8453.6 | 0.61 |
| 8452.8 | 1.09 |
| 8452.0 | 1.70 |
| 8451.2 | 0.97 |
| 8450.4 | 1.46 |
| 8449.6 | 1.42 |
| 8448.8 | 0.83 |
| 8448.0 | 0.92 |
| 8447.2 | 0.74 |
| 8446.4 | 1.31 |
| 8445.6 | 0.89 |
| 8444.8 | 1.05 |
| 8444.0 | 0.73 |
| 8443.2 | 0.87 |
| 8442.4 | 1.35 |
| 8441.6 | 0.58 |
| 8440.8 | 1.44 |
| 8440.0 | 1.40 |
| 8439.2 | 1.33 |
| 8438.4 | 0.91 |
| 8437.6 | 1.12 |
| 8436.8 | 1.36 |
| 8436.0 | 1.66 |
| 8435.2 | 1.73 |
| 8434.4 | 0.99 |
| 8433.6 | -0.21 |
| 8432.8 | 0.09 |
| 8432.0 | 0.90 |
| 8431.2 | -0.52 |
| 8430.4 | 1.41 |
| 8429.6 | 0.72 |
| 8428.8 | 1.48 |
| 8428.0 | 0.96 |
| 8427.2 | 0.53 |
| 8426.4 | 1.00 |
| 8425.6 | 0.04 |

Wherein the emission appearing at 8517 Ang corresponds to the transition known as [N II]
